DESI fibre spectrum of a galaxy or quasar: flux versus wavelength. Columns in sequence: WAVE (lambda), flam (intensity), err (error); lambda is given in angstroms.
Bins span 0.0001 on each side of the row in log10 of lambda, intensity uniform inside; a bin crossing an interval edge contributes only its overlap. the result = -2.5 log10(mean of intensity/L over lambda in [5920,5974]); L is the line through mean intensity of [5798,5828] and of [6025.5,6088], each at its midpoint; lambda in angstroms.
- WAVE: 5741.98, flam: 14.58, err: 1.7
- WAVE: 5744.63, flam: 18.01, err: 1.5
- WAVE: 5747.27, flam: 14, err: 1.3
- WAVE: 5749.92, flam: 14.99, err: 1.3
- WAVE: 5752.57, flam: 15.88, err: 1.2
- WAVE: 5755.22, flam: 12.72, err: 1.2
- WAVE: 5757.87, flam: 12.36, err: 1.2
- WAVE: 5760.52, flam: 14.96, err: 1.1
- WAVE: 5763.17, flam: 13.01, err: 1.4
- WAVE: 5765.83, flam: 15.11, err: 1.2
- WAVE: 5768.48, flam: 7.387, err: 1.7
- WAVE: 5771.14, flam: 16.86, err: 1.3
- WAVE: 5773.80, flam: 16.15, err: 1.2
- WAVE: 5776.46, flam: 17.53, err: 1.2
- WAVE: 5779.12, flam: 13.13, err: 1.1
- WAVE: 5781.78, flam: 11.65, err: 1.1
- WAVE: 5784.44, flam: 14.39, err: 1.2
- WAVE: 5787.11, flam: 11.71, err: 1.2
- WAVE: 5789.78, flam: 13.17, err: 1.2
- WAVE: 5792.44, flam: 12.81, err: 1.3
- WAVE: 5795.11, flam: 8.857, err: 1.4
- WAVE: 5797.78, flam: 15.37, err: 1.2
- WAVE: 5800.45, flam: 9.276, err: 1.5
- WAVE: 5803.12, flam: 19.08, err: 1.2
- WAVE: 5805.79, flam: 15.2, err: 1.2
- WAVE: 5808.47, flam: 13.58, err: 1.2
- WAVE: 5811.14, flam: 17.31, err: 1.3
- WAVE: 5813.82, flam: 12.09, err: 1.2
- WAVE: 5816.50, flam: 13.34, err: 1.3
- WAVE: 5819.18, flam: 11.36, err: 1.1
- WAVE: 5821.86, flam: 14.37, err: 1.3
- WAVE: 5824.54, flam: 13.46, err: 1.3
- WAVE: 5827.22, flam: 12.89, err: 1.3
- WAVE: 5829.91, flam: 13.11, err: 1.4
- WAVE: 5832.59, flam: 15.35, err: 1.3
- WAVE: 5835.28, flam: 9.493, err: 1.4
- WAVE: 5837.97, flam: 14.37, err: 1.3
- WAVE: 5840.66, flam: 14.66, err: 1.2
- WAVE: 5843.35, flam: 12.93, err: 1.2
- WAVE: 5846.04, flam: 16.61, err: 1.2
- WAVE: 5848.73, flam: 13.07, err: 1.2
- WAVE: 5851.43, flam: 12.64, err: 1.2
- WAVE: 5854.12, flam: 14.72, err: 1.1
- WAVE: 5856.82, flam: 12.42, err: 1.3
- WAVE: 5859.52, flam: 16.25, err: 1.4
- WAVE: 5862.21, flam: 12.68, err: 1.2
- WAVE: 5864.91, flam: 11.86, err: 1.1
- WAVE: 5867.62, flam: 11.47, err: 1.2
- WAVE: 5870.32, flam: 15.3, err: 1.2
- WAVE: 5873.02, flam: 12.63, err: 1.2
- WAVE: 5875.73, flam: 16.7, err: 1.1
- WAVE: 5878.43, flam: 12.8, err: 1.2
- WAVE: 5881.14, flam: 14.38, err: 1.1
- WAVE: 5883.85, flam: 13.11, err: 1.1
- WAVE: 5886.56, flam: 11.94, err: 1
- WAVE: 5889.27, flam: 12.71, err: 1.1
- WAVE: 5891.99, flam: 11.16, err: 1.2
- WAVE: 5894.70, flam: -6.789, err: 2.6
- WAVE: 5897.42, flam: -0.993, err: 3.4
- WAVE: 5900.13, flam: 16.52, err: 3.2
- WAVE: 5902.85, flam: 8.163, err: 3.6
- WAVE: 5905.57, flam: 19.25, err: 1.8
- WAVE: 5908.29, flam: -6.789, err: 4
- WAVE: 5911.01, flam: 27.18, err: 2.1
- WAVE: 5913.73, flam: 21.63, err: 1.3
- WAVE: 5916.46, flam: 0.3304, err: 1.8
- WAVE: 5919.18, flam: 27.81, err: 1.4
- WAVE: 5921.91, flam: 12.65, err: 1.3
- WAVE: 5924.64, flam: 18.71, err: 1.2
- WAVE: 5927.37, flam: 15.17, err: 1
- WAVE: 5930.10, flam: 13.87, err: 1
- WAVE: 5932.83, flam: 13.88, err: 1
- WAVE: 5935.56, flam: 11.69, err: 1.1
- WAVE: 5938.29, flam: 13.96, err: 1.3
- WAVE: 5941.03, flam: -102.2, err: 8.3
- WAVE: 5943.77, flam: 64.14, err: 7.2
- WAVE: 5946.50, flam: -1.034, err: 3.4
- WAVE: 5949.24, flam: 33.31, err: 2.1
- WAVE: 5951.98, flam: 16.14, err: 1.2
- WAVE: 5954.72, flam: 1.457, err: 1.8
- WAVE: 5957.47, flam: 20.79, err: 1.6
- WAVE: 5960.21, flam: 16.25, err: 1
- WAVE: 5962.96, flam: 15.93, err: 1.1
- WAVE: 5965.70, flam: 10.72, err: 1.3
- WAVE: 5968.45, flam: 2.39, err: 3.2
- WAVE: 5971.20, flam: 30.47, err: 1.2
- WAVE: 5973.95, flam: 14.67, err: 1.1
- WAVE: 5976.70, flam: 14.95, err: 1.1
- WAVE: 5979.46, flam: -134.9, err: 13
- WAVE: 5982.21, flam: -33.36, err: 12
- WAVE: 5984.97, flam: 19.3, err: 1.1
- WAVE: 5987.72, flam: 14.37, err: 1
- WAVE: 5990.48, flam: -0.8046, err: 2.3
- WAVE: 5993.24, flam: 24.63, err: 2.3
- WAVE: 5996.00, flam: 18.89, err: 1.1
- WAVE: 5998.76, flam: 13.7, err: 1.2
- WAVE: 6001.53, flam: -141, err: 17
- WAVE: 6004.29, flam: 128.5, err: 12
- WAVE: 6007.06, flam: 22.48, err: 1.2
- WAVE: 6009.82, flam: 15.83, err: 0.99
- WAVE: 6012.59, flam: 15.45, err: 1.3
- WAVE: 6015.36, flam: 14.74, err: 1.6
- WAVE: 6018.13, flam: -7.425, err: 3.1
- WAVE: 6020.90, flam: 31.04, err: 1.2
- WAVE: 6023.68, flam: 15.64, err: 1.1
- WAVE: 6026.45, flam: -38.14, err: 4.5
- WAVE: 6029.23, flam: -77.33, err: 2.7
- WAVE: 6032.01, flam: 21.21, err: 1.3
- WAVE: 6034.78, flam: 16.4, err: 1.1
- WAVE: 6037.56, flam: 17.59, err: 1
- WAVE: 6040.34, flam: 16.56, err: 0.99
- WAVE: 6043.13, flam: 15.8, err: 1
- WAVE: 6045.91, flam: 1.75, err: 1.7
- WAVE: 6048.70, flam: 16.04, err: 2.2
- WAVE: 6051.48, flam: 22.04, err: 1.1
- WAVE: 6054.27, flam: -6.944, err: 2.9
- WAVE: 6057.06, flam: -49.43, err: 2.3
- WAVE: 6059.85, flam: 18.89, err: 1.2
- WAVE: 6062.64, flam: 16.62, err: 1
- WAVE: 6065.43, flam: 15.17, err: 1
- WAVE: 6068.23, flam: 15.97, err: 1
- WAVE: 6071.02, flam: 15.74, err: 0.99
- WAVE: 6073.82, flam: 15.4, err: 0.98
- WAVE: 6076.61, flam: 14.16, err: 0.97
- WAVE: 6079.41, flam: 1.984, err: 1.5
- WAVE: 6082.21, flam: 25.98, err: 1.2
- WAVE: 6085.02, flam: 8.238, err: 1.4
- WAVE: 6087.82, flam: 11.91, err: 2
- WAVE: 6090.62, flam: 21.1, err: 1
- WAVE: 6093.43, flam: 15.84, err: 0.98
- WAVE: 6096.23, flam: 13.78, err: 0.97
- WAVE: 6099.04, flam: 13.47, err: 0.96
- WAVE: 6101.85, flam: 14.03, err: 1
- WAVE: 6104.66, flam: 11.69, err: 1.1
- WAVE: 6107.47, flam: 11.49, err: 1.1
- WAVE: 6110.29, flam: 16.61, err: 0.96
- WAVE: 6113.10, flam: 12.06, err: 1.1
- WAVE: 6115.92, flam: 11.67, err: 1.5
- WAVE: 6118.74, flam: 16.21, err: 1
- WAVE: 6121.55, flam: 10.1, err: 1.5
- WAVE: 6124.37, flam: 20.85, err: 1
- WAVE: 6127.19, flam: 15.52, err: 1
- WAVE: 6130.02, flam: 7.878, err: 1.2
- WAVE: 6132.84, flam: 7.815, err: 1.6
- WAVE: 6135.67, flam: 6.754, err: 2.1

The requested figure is -0.24 mag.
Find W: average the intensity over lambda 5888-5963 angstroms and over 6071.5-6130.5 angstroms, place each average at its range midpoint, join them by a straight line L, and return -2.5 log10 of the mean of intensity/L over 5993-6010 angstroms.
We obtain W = 0.12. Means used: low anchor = 10.4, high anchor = 13.9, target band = 10.7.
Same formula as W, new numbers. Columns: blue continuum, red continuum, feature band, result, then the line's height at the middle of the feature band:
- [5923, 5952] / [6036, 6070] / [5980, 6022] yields 0.36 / 8.51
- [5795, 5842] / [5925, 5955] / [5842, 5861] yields -0.17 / 12.1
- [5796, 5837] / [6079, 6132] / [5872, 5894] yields 0.09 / 13.7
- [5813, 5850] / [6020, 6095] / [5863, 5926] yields -0.06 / 11.7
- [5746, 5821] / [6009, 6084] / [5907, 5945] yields 0.09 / 9.87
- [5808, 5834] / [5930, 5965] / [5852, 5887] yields -0.15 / 11.9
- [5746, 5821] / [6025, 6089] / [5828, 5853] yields -0.14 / 11.9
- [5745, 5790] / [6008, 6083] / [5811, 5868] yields -0.12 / 12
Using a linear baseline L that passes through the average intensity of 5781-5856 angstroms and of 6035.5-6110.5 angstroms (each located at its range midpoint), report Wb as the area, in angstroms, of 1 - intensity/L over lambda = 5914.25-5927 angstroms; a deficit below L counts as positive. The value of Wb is -2.7 angstroms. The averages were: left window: 13.5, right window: 11.5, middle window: 15.3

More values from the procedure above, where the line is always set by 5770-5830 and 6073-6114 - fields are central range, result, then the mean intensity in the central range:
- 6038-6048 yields 1.1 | 12.3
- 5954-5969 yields 1.8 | 12.2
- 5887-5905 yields 8.1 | 7.6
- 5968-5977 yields -2.1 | 17.1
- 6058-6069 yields -0.1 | 14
